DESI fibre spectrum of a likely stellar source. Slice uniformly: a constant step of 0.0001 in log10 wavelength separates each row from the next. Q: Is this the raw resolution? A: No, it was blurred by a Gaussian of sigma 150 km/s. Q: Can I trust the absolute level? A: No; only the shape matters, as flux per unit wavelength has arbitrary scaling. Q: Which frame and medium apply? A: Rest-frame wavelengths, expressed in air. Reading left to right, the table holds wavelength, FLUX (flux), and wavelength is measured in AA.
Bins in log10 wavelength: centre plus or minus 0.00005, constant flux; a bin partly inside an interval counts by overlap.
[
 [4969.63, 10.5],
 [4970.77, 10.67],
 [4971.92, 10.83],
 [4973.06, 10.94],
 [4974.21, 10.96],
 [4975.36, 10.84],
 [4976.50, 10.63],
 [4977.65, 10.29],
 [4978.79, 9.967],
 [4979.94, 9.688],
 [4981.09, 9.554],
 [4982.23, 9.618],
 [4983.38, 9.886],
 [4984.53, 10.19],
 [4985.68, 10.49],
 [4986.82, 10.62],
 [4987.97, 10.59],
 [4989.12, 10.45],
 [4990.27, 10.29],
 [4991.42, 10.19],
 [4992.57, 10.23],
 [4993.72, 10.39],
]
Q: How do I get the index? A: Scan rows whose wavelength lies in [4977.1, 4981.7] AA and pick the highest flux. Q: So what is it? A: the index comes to 10.29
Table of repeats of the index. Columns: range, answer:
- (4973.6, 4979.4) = 10.96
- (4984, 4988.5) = 10.62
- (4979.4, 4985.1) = 10.19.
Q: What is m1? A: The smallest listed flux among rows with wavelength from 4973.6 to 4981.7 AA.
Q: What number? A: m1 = 9.554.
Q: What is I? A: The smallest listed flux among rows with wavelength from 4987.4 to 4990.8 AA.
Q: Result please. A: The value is 10.29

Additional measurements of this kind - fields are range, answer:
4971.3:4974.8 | 10.83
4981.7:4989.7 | 9.618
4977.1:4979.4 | 9.967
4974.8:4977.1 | 10.63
